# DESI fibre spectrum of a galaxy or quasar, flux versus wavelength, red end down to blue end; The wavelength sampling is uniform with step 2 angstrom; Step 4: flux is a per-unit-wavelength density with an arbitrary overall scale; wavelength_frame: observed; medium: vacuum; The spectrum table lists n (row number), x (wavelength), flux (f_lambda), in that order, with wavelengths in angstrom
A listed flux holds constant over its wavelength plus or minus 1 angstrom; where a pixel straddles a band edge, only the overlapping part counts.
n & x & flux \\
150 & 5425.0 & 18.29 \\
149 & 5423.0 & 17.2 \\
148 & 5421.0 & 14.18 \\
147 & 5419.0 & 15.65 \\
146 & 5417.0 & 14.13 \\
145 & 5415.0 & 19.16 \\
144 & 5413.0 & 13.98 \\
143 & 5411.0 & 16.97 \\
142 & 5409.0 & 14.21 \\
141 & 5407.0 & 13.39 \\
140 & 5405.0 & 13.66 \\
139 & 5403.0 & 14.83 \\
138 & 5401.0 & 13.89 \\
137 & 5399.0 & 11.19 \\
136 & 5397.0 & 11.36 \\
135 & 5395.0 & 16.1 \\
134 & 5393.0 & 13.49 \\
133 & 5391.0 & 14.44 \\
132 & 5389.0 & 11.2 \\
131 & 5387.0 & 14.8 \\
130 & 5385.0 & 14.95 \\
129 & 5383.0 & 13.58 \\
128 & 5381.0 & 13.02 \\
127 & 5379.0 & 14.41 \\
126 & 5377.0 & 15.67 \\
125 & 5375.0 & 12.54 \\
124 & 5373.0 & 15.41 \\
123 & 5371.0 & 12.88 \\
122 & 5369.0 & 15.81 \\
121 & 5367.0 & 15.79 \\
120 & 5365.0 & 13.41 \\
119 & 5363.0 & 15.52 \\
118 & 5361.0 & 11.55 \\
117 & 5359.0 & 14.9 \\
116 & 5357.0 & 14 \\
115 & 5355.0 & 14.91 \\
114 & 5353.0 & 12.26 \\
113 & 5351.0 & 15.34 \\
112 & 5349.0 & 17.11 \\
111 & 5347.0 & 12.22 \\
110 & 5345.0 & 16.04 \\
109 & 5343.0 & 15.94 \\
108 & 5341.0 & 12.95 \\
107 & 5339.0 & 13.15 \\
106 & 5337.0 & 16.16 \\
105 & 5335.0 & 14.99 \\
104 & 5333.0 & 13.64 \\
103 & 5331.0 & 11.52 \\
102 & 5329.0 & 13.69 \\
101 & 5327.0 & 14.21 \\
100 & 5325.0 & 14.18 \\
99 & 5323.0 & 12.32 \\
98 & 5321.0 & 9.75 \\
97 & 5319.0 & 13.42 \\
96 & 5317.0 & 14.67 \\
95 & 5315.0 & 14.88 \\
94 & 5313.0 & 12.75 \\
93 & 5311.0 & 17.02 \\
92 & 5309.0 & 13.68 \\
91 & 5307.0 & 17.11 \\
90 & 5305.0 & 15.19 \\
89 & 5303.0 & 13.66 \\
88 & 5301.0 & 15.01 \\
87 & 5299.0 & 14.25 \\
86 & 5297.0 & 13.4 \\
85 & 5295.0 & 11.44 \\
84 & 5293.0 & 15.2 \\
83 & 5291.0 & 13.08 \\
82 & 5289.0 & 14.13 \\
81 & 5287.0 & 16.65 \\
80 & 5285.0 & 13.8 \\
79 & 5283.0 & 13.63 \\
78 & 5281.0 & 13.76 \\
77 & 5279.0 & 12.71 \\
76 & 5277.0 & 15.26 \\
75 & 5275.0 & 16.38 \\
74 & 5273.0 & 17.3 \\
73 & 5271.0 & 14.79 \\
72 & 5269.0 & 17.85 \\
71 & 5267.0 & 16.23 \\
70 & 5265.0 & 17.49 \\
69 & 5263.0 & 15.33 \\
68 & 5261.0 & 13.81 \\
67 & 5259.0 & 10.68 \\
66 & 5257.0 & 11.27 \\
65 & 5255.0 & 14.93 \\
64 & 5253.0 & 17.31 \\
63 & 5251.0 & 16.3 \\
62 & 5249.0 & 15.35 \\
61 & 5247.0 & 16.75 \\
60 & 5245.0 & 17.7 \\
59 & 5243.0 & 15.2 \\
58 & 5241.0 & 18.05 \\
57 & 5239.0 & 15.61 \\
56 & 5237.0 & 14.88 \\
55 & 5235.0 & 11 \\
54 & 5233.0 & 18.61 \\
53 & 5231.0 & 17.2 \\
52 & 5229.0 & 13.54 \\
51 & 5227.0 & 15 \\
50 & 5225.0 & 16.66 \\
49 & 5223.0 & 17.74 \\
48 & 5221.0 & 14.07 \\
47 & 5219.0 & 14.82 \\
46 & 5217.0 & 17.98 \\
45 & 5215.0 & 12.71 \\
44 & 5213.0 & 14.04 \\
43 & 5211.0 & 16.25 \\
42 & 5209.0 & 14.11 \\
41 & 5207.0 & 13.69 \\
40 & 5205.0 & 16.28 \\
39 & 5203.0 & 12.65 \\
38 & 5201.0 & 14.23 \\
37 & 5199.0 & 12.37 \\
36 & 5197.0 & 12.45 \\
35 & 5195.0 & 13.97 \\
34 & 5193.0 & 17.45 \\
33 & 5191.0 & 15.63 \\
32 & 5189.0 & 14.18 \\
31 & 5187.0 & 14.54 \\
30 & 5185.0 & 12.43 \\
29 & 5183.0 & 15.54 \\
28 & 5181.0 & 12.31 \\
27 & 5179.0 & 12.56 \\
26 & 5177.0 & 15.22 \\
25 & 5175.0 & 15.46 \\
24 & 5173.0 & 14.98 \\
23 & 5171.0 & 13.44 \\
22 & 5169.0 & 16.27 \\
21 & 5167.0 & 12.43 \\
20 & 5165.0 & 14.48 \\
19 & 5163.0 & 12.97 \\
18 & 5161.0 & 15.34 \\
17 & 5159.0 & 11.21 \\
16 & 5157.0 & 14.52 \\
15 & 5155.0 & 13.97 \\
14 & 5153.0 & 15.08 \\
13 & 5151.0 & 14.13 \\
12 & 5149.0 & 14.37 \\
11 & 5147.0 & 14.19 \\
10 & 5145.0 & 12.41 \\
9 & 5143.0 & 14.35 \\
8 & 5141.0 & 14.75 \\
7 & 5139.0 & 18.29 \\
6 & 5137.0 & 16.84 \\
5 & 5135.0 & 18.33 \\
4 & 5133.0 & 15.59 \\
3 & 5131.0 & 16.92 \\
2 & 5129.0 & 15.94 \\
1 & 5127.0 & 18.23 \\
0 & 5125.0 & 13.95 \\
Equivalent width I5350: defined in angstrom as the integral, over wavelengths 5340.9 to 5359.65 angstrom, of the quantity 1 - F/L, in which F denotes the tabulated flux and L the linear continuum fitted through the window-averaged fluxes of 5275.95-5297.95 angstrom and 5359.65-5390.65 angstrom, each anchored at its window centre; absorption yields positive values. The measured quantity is -0.83 angstrom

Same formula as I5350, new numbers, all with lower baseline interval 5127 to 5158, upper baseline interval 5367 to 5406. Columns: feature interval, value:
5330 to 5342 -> 0.40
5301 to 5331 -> 0.74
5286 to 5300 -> 0.44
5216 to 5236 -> -1.03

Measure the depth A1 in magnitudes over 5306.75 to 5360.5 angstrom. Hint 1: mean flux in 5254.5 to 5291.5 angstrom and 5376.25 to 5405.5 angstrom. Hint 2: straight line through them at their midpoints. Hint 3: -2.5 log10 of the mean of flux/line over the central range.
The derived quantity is 0.01 mag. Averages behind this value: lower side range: 14.7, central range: 14.1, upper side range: 13.8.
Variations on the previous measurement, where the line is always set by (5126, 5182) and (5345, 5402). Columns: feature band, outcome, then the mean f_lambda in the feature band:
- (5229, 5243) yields -0.08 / 15.7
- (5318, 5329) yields 0.11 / 12.9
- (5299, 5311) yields -0.06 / 15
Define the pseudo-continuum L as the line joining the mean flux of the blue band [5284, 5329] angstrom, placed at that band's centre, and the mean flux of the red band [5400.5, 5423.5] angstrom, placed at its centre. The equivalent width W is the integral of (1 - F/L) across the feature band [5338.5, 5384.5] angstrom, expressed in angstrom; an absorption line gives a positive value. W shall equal 0.9 angstrom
